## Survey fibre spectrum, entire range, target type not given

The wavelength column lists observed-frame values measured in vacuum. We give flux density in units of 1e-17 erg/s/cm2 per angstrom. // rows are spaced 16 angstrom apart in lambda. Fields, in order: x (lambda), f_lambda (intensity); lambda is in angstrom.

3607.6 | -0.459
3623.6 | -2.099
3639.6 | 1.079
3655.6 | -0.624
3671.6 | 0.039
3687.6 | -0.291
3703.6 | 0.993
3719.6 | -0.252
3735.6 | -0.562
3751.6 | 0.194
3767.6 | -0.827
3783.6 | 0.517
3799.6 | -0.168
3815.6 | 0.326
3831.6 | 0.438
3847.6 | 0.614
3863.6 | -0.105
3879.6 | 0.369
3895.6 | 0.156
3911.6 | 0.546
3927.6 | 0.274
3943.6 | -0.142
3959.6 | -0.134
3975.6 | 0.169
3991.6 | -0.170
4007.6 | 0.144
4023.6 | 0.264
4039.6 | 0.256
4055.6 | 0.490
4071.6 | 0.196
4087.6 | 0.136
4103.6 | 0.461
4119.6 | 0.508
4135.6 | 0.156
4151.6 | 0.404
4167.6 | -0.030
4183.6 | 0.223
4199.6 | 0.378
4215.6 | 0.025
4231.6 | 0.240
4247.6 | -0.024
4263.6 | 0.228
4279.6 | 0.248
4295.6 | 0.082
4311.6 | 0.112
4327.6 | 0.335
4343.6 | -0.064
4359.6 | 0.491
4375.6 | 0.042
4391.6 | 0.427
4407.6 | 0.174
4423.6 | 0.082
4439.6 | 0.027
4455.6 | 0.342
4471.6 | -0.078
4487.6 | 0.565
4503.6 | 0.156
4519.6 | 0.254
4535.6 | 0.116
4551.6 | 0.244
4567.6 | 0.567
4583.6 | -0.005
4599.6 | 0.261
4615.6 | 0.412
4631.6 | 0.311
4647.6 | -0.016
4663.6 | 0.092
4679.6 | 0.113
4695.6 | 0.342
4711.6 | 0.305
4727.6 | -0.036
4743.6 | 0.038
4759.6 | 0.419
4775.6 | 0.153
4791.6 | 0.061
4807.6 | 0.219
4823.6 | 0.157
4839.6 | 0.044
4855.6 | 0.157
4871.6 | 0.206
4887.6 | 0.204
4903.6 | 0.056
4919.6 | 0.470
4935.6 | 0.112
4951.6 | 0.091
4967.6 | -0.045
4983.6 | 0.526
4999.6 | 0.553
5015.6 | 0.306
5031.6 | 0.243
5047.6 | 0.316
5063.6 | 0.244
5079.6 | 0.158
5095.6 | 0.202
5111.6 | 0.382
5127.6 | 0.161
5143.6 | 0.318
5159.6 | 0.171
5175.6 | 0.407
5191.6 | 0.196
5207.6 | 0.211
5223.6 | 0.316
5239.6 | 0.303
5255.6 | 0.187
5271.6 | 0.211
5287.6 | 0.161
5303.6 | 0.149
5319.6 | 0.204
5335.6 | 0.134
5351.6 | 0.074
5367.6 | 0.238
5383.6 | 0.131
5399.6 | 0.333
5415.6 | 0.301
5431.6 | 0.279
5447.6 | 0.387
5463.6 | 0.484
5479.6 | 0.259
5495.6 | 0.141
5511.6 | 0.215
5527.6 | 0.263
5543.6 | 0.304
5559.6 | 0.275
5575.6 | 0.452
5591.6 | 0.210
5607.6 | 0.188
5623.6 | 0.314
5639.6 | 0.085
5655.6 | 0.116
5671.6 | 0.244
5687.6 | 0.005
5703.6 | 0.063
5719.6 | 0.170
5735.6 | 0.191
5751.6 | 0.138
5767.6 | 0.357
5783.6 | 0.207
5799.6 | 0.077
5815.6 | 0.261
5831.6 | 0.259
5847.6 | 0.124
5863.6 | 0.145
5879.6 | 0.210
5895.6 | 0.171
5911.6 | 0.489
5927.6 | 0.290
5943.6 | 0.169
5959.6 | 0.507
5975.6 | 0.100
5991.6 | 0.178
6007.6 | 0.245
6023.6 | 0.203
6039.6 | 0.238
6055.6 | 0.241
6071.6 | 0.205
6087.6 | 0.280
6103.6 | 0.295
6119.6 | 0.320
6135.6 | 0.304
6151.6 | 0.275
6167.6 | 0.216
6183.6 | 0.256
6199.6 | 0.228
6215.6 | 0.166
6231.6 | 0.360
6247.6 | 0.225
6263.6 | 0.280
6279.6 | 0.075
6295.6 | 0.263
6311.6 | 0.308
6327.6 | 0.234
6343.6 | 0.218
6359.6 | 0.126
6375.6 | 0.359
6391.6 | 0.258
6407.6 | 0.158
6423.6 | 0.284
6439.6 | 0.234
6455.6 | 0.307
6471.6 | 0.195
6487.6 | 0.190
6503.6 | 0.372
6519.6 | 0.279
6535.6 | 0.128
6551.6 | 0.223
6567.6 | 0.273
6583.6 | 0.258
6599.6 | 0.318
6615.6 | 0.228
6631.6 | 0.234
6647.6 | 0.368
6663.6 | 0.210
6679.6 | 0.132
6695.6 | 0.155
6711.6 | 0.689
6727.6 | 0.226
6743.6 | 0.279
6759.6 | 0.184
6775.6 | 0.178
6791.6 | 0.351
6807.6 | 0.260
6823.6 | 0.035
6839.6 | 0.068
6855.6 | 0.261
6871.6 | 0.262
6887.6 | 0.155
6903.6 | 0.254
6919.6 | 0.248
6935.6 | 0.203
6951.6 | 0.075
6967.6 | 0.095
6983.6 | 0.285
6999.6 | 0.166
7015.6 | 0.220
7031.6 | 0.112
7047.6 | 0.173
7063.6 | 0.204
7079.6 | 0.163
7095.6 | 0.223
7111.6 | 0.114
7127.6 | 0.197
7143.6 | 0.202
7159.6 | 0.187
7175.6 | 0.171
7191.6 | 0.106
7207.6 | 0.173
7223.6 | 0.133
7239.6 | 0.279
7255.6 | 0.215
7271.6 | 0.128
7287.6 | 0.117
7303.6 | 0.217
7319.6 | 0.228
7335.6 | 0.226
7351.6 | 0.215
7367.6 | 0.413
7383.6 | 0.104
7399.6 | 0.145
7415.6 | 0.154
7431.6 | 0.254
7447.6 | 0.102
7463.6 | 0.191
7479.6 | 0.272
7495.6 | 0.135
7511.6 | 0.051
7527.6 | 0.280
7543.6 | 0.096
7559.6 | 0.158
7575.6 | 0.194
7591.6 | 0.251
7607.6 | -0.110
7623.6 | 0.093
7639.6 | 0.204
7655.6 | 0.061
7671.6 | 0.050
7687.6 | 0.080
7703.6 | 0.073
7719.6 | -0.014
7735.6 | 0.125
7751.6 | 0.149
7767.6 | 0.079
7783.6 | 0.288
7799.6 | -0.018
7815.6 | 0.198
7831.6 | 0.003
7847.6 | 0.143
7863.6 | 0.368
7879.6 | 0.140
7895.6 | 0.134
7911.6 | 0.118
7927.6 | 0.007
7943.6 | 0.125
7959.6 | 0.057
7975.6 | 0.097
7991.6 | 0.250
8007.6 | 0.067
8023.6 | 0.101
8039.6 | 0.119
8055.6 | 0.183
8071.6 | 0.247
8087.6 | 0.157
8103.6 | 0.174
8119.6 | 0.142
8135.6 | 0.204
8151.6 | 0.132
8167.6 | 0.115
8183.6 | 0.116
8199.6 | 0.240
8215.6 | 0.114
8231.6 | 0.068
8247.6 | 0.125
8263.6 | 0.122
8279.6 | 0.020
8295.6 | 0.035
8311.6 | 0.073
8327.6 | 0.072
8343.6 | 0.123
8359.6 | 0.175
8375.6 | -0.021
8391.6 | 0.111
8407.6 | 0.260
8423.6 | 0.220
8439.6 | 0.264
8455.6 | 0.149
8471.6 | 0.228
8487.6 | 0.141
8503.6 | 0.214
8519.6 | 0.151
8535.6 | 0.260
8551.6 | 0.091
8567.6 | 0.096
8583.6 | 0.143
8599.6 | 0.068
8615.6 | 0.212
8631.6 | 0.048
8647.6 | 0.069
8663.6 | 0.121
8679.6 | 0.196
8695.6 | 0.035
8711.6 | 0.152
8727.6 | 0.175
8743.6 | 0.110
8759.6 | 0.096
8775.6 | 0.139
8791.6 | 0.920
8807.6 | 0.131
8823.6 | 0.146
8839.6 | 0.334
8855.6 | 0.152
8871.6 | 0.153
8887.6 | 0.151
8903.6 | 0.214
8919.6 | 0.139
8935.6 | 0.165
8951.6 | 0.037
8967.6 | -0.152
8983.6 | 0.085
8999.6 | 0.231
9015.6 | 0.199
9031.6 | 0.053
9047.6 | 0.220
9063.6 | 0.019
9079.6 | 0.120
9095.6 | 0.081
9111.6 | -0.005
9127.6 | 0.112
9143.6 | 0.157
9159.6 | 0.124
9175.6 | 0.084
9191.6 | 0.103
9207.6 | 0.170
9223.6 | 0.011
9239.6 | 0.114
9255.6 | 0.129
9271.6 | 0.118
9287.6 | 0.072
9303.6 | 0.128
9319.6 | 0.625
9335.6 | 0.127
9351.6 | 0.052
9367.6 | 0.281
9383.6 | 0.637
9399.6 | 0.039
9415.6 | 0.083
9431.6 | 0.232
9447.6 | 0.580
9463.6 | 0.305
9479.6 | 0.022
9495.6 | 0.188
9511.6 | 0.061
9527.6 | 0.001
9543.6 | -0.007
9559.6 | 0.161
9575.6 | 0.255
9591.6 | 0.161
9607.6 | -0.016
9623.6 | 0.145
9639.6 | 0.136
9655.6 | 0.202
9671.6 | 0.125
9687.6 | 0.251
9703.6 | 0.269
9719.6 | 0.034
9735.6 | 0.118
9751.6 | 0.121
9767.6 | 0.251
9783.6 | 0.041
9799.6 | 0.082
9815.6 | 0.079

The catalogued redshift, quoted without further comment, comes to 0.339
